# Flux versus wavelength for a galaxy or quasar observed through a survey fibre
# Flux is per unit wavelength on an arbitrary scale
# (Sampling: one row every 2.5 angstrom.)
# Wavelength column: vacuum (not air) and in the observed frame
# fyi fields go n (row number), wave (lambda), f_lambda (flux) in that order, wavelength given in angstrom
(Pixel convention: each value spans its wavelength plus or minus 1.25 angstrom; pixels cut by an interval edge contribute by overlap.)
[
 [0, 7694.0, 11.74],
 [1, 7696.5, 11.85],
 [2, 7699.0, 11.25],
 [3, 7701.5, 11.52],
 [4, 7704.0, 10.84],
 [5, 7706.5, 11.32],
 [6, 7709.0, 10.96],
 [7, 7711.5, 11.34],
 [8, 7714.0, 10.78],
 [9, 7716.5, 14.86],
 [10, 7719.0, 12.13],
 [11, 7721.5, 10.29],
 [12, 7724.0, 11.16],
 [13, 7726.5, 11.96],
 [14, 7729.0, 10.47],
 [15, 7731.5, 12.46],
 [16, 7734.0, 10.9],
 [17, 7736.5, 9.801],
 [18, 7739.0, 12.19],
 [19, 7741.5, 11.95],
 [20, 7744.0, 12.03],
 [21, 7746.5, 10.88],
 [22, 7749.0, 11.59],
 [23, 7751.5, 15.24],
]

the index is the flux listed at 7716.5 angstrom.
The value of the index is 14.86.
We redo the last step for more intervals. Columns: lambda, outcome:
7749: 11.59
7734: 10.9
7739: 12.19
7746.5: 10.88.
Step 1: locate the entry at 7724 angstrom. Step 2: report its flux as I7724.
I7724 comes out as 11.16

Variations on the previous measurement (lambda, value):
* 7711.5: 11.34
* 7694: 11.74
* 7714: 10.78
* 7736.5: 9.801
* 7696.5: 11.85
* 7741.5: 11.95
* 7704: 10.84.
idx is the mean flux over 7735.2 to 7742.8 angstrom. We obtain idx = 11.3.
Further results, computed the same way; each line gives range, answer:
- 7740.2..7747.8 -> 11.6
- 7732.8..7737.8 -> 10.4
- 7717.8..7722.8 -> 11.2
